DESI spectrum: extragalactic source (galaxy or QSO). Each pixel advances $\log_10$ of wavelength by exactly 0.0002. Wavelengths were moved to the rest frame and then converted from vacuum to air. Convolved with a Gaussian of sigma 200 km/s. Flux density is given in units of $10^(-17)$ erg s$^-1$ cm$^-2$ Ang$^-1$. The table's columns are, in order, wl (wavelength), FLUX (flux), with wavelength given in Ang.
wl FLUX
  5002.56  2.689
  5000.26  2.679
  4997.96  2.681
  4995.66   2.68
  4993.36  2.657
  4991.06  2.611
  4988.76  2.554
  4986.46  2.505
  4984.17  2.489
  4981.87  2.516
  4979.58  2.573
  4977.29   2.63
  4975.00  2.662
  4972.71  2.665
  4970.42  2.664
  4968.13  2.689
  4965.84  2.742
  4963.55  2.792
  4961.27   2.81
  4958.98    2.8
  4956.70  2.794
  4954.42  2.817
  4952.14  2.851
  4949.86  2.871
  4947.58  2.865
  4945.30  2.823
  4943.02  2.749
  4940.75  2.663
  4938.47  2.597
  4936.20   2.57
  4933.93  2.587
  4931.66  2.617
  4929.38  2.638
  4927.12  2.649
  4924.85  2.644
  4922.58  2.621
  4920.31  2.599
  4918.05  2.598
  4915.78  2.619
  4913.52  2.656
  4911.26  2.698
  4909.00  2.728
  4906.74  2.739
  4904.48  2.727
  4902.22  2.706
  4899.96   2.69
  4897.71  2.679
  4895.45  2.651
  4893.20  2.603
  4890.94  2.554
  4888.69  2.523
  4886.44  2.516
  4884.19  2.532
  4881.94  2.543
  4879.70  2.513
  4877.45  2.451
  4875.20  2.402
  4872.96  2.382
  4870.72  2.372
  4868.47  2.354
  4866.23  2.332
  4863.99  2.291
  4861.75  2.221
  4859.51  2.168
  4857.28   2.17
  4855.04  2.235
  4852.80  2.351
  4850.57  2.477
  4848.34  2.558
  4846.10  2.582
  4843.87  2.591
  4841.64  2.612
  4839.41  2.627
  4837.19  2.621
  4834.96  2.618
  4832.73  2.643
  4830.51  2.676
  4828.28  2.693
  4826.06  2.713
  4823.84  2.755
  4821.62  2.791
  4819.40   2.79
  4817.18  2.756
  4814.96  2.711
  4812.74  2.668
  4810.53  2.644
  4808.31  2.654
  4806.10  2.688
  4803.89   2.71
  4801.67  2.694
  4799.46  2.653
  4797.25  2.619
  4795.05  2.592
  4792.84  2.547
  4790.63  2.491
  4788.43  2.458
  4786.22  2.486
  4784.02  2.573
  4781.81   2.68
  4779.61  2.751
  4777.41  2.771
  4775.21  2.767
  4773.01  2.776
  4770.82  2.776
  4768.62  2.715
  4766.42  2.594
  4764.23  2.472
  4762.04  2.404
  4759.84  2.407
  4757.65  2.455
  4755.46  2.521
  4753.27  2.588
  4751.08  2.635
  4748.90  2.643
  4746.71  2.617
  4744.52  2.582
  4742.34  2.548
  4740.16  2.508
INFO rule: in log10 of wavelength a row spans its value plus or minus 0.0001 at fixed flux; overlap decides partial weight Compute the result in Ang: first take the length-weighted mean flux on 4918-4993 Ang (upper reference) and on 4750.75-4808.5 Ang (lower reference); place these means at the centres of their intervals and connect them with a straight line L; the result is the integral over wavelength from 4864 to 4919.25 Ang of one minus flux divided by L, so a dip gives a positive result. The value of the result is 1.90 Ang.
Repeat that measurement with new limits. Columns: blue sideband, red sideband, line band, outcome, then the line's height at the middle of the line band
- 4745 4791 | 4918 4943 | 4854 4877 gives 2.8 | 2.61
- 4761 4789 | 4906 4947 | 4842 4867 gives 2.6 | 2.65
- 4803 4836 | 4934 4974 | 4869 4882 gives 1.4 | 2.72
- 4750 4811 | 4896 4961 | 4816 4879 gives 3.4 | 2.65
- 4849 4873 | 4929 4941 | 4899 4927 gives -1.7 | 2.52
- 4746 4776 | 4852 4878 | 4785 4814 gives -1.4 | 2.49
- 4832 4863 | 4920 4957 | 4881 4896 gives 0.1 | 2.57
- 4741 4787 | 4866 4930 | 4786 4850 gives -1.2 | 2.6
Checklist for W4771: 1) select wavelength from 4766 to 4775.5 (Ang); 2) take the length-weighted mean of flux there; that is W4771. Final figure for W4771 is 2.73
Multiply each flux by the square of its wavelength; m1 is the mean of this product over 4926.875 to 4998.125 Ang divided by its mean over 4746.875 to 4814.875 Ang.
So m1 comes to 1.10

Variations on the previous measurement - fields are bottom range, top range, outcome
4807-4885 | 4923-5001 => 1.11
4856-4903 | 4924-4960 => 1.14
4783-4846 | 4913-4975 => 1.08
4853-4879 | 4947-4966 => 1.26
